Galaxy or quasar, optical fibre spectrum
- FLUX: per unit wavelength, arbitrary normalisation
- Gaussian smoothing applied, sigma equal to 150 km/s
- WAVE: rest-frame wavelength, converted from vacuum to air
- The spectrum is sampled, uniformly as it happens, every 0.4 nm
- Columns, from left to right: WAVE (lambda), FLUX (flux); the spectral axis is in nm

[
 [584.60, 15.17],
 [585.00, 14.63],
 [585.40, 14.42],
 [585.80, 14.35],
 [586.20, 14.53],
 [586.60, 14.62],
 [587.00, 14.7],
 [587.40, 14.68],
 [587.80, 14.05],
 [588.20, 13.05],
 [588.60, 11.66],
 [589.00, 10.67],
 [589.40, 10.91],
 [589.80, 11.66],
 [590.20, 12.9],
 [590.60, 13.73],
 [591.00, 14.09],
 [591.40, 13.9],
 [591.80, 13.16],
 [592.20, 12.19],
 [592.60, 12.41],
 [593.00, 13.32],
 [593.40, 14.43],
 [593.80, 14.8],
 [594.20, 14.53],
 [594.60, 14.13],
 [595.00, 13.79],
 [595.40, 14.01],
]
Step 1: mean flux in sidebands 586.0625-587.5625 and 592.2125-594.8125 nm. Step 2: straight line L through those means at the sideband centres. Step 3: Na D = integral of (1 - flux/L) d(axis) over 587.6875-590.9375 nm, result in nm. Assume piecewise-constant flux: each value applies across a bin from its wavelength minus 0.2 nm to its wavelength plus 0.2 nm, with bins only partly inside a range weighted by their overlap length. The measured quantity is 0.45 nm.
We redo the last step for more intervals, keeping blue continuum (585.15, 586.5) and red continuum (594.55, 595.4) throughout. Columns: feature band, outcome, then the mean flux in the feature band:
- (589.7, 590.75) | 0.102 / 12.8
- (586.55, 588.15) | 0.000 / 14.4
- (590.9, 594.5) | 0.107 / 13.6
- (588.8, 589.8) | 0.231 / 11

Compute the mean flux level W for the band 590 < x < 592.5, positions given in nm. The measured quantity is 13.3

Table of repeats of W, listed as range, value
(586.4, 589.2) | 13.3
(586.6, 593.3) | 13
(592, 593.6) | 13.1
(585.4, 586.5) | 14.5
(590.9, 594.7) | 13.7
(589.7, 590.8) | 12.9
